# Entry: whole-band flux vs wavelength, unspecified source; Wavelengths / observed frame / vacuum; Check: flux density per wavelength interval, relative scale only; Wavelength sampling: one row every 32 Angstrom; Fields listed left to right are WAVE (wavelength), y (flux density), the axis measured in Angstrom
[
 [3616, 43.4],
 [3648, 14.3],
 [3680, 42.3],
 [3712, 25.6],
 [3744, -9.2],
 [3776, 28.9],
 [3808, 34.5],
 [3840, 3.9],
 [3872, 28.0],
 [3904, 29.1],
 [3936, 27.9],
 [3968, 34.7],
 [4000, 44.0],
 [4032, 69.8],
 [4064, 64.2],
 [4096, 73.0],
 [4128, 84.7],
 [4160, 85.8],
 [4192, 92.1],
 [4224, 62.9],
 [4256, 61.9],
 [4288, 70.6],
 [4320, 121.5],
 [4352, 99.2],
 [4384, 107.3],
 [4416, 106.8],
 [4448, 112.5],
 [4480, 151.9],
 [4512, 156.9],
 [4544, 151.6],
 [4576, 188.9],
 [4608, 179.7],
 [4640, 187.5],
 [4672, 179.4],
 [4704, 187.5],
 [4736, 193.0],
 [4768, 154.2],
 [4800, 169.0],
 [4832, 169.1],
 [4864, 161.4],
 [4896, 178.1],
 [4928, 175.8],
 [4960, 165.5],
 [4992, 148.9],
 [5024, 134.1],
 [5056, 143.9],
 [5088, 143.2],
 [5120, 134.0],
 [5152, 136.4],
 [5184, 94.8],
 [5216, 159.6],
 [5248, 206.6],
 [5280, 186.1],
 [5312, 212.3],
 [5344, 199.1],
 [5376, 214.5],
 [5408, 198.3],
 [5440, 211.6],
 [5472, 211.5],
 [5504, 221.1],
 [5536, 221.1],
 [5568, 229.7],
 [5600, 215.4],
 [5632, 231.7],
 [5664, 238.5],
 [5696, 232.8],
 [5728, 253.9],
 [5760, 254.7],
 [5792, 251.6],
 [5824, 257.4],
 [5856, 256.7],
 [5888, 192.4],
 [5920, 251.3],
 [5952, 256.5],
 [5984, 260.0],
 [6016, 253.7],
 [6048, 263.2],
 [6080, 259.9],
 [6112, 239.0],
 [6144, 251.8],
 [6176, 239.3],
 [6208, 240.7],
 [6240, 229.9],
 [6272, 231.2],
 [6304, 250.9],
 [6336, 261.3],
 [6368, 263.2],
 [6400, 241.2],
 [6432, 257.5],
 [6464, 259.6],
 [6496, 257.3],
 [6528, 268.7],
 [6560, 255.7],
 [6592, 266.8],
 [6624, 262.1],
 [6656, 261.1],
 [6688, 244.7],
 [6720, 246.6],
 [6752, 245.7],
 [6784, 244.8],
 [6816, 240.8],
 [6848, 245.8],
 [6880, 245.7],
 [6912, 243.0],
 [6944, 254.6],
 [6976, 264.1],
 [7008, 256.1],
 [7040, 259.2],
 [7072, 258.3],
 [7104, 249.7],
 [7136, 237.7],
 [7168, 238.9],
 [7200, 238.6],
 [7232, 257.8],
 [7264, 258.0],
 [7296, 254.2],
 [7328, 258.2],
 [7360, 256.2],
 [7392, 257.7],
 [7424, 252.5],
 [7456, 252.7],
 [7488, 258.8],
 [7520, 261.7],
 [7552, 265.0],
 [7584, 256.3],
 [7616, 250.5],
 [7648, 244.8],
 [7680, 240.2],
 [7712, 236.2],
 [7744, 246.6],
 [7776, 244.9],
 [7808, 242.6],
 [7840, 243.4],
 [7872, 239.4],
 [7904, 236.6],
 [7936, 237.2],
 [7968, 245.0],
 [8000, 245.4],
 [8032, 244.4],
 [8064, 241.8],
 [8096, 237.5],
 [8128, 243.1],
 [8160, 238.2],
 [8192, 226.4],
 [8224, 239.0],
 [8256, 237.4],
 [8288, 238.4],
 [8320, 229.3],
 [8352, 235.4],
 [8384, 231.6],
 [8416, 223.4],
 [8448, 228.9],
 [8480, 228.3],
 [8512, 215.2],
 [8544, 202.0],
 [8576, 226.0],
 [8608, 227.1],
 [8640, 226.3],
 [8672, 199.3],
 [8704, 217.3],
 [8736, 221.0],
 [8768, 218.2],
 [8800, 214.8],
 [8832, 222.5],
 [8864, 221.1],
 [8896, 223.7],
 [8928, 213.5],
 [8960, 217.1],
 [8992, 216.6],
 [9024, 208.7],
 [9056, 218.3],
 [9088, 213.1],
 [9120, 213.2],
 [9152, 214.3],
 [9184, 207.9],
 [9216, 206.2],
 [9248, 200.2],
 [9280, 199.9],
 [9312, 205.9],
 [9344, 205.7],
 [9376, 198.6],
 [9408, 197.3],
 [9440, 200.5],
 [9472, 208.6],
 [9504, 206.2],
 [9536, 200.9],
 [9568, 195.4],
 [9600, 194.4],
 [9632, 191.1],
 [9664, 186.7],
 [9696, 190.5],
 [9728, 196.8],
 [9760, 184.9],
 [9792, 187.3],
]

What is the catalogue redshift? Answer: 0.000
